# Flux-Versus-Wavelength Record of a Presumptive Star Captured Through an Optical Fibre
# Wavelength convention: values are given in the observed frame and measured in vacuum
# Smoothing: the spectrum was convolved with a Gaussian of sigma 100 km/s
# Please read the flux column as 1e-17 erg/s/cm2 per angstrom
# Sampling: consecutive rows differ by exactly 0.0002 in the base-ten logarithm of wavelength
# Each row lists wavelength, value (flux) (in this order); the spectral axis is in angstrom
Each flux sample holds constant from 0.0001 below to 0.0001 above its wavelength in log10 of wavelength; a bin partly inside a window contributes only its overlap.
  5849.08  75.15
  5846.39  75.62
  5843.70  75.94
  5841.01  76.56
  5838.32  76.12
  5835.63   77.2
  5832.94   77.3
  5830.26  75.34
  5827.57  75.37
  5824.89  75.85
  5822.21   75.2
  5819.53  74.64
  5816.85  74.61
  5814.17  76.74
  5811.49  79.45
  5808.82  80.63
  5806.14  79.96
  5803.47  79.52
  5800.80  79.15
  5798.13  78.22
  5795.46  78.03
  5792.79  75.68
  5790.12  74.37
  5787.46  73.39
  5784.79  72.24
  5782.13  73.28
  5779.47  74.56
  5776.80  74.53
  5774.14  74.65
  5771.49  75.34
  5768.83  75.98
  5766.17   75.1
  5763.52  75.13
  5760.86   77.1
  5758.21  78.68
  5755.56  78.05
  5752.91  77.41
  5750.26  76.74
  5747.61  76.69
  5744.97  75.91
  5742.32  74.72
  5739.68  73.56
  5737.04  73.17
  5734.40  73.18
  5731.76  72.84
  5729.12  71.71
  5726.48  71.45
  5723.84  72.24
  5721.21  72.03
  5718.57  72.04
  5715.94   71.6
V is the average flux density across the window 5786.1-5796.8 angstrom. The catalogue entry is 75.3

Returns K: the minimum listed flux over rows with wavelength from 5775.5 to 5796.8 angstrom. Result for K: 72.24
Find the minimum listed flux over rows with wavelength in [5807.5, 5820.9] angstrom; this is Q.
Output 74.61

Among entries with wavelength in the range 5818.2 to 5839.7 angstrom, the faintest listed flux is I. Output 74.64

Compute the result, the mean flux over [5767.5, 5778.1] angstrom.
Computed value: 75.2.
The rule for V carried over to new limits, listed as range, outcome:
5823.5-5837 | 76.2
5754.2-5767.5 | 76.8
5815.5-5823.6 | 74.8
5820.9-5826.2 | 75.6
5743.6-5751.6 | 76.4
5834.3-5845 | 76.4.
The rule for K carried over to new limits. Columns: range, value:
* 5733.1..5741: 73.17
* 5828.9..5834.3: 75.34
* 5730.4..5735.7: 72.84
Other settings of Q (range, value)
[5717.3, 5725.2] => 72.03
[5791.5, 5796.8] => 75.68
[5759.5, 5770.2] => 75.1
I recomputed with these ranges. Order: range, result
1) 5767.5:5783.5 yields 73.28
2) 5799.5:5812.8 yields 79.15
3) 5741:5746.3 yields 74.72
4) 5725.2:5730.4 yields 71.45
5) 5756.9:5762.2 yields 77.1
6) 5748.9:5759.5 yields 76.74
